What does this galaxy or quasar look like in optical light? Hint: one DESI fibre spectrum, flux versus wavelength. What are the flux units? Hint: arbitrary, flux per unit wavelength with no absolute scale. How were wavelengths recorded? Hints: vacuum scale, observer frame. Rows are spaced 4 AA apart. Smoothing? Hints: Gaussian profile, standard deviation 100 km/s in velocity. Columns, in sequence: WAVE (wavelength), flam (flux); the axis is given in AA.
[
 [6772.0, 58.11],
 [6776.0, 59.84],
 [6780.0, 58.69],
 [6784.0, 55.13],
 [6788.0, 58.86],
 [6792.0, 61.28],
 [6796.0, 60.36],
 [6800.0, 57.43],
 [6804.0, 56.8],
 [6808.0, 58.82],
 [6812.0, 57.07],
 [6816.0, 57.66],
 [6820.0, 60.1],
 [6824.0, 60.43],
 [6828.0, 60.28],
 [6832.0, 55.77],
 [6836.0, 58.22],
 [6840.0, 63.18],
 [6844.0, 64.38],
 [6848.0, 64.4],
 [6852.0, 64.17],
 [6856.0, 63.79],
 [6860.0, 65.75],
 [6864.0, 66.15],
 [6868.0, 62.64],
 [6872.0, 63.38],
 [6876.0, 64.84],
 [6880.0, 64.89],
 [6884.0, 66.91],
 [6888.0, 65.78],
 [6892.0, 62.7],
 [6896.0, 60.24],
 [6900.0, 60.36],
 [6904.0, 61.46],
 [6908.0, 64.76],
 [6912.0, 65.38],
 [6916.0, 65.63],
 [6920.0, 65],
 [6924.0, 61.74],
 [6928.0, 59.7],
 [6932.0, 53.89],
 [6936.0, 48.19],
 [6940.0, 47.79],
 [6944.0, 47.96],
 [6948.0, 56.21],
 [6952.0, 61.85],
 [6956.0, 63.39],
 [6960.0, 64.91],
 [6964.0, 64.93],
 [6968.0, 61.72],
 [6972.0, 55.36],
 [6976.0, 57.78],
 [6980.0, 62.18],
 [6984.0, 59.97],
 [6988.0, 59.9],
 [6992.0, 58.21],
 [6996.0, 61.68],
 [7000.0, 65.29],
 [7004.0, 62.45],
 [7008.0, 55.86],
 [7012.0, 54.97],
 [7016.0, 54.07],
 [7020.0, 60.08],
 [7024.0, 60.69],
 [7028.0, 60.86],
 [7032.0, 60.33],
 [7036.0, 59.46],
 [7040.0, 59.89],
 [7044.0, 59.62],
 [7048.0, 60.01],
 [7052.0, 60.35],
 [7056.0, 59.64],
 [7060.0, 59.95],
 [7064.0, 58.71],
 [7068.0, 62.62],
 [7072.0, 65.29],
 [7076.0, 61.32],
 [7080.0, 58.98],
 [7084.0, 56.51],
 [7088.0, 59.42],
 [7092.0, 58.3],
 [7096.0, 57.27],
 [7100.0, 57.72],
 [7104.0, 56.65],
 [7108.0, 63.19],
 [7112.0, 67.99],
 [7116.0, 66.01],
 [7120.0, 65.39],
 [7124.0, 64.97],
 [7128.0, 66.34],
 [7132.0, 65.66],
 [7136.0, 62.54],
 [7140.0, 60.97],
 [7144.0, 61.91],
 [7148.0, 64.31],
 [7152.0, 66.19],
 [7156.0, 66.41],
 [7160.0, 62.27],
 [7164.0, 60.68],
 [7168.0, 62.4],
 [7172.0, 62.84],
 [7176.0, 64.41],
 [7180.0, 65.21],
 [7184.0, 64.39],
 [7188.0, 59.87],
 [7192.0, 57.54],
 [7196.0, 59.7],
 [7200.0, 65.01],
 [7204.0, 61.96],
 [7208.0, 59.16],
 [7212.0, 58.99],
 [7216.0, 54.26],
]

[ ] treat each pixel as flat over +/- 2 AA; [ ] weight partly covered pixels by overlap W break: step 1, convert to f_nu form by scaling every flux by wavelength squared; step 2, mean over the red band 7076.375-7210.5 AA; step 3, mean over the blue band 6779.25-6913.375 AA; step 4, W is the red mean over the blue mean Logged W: 1.10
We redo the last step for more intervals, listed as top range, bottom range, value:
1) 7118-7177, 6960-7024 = 1.11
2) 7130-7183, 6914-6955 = 1.19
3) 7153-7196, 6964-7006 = 1.09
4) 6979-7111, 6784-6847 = 1.08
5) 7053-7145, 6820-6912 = 1.05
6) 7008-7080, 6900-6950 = 1.06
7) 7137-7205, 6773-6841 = 1.18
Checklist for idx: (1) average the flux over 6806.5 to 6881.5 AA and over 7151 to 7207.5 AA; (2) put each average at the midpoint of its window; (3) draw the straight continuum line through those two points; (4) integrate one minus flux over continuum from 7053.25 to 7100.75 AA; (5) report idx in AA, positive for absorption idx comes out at 2.05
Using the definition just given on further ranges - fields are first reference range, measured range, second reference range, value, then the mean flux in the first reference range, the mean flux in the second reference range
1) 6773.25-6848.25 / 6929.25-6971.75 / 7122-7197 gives 2.6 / 59.3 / 63.1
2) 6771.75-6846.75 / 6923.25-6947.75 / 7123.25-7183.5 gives 3.2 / 59.1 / 63.8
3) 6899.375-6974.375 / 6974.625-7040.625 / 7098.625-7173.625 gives 1.3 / 59.5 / 63.4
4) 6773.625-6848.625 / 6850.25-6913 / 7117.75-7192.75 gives -3.9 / 59.3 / 63.5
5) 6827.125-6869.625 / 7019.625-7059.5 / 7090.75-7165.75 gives 1.8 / 62.7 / 62.9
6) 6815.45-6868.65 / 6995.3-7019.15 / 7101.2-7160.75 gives 1.6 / 62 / 64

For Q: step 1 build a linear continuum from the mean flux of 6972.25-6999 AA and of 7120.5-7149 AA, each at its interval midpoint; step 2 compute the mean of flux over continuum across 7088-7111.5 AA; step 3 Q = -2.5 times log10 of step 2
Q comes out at 0.06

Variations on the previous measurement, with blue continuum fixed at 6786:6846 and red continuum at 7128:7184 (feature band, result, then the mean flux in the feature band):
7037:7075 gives 0.031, 60.7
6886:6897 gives -0.050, 63.1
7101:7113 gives 0.022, 61.8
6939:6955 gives 0.124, 54.4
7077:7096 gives 0.079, 58.4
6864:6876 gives -0.066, 63.8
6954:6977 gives -0.004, 61.5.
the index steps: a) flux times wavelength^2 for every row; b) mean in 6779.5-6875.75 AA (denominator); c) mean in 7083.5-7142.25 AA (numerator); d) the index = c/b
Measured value 1.11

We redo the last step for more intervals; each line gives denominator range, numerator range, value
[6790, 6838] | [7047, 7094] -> 1.10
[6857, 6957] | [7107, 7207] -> 1.12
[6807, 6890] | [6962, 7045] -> 1.00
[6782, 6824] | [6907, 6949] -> 1.02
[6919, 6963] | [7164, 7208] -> 1.16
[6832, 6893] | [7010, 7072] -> 0.98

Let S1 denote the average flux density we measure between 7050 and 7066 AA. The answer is 59.7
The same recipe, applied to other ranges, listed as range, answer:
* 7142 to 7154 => 64.1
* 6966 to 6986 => 59.4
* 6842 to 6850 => 64.4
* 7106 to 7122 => 65.6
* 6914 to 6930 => 63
